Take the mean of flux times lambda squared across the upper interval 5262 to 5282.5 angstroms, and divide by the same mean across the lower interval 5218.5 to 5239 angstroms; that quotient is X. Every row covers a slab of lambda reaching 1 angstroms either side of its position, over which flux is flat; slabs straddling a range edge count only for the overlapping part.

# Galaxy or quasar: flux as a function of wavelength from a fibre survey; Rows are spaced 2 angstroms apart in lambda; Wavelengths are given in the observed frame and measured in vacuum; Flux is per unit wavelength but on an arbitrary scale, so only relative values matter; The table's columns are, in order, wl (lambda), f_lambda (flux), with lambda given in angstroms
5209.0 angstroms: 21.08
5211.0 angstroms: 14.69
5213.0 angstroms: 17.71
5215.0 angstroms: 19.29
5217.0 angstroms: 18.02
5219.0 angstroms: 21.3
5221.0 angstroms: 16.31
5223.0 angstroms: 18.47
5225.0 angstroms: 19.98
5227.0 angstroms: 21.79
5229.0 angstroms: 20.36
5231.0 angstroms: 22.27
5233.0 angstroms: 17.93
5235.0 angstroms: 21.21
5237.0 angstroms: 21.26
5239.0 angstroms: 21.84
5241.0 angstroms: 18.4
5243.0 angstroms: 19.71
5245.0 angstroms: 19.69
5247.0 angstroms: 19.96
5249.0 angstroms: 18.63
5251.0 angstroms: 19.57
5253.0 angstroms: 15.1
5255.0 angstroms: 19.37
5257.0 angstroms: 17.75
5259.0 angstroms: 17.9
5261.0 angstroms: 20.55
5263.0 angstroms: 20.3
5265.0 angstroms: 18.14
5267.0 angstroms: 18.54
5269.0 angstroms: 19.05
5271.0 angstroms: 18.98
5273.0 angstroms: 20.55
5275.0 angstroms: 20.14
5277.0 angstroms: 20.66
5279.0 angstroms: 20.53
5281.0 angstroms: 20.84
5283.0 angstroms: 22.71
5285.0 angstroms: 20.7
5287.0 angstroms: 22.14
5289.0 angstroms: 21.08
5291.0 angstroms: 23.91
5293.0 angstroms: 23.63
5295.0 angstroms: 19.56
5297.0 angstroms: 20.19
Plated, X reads 1.00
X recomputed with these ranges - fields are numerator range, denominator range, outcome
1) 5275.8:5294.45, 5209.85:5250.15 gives 1.14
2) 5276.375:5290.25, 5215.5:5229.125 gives 1.12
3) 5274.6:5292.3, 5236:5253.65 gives 1.12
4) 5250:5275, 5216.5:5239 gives 0.95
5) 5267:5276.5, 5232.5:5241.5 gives 0.98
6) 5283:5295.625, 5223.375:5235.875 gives 1.10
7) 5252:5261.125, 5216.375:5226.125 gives 0.96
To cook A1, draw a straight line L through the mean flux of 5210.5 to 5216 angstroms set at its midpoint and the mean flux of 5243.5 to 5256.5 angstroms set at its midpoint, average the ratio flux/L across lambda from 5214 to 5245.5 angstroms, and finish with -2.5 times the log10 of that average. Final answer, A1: -0.11 mag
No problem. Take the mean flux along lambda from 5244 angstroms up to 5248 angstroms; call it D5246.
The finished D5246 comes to 19.8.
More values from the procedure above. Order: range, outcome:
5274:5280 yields 20.4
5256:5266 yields 18.9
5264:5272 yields 18.7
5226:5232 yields 21.5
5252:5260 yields 17.5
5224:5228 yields 20.9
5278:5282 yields 20.7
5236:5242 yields 20.5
